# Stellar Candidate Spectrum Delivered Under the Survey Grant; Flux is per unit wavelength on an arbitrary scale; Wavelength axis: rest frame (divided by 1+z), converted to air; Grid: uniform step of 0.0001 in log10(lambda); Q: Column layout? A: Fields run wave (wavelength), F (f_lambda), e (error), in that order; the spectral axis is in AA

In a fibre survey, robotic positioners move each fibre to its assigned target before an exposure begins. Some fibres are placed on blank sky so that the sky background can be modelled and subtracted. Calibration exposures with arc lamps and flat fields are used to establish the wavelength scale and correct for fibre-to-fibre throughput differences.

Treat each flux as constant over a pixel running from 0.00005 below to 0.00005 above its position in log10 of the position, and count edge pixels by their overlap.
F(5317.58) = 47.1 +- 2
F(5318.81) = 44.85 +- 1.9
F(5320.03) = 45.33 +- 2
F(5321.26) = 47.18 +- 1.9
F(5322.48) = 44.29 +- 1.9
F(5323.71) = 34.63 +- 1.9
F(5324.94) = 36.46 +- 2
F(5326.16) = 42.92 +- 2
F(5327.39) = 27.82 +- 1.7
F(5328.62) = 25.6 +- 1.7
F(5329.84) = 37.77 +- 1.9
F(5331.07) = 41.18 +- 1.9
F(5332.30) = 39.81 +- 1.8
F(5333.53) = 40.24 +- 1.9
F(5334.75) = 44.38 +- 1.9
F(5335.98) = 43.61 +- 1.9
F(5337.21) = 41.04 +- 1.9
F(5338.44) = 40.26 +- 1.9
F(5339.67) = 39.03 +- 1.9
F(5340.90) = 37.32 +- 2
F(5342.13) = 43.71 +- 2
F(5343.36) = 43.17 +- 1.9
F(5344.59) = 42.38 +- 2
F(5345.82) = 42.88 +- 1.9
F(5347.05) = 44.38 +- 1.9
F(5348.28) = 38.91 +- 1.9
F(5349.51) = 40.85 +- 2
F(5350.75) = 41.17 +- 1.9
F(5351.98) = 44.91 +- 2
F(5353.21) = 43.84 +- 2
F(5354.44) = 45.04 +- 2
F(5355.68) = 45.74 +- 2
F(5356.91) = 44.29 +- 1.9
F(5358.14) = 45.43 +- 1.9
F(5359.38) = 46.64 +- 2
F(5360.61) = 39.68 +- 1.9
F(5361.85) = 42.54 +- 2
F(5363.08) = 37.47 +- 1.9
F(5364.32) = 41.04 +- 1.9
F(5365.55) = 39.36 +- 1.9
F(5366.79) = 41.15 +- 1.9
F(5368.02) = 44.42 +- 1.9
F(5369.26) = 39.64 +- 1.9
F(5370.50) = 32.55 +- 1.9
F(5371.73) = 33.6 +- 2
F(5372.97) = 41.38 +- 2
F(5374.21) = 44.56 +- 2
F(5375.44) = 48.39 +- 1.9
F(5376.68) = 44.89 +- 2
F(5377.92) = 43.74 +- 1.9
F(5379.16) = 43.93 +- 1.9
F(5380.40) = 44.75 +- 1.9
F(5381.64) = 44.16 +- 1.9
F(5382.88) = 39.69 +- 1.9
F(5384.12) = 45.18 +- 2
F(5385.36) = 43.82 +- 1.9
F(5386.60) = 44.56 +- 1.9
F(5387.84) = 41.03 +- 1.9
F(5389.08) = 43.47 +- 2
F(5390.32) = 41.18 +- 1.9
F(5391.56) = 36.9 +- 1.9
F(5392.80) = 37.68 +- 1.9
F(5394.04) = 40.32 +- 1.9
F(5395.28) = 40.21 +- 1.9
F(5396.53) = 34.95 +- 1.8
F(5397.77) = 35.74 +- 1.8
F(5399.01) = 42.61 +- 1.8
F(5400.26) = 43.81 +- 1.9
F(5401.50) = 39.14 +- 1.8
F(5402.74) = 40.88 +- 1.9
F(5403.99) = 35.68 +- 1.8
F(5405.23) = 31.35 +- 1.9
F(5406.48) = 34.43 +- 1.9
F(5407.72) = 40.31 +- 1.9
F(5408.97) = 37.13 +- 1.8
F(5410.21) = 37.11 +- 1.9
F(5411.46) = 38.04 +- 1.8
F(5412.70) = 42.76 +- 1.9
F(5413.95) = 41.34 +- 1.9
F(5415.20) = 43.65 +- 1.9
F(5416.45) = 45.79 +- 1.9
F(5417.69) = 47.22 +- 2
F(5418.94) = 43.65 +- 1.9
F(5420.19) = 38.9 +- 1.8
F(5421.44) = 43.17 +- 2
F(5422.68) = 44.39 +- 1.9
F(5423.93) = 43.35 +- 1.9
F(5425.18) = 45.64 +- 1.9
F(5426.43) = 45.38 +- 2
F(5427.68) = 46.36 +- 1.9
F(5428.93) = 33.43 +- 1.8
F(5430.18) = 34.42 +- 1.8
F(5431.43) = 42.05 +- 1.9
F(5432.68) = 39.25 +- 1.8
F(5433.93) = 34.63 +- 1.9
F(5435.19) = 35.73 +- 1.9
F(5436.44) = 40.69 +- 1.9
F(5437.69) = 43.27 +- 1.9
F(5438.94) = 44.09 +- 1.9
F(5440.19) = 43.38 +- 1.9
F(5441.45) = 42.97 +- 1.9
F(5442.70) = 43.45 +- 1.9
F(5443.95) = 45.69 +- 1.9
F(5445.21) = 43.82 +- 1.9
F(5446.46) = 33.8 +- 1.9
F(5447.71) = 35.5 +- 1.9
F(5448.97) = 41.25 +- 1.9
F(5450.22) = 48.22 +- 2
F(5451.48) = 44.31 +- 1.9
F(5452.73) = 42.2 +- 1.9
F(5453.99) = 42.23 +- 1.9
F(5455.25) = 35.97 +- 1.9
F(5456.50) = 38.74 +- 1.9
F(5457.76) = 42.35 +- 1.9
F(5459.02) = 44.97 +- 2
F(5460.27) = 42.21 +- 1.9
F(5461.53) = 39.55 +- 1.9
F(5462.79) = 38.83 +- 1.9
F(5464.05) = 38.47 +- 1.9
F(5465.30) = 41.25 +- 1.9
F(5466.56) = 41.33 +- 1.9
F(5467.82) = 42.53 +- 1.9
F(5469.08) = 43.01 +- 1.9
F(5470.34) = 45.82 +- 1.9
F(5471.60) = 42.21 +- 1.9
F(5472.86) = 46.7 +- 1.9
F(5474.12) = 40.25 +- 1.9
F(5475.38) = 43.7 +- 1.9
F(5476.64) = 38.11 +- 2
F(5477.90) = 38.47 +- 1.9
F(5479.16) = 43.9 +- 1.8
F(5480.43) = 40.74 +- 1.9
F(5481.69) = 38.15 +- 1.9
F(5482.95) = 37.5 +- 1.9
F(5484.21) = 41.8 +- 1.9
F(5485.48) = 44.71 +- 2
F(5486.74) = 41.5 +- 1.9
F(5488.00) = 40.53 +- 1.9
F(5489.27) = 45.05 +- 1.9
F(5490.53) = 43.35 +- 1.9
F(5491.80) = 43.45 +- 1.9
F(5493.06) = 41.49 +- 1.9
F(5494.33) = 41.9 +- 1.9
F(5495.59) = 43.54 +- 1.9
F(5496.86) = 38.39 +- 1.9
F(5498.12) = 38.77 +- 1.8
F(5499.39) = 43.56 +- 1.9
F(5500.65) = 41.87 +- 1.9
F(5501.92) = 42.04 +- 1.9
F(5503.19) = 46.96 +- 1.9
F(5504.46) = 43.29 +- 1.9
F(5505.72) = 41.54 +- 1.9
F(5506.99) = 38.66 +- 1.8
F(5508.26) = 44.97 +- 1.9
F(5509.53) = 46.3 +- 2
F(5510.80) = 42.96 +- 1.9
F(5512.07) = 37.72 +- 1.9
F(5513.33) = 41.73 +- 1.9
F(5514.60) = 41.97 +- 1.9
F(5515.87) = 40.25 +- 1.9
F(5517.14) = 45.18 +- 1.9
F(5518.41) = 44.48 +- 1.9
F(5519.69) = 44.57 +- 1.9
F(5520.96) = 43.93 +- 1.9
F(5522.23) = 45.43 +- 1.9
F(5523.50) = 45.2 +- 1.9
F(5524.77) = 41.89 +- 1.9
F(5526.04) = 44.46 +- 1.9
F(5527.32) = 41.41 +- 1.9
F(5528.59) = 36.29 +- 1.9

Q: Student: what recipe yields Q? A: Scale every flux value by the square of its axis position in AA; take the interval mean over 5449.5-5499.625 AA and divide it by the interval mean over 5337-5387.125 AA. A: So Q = 1.03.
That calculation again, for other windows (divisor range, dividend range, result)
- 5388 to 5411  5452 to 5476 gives 1.11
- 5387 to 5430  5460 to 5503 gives 1.06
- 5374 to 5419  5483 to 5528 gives 1.08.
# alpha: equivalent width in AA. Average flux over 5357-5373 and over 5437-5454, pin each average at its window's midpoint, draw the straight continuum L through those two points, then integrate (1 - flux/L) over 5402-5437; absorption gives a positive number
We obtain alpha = 1.3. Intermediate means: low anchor 40.5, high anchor 42.5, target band 40.2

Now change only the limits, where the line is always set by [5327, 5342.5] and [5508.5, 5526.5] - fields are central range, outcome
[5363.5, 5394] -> -1.4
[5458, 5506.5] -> 0.6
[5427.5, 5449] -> 0.7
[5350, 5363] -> -1.5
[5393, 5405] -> 0.4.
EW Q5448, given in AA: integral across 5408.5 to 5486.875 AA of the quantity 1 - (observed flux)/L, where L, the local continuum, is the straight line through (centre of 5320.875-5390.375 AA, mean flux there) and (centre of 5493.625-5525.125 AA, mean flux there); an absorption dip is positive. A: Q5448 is 1.4 AA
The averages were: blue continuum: 41.4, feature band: 41.5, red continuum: 42.7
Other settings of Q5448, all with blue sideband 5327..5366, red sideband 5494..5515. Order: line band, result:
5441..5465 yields 0.3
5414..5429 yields -0.8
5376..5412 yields 1.0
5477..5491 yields 0.2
